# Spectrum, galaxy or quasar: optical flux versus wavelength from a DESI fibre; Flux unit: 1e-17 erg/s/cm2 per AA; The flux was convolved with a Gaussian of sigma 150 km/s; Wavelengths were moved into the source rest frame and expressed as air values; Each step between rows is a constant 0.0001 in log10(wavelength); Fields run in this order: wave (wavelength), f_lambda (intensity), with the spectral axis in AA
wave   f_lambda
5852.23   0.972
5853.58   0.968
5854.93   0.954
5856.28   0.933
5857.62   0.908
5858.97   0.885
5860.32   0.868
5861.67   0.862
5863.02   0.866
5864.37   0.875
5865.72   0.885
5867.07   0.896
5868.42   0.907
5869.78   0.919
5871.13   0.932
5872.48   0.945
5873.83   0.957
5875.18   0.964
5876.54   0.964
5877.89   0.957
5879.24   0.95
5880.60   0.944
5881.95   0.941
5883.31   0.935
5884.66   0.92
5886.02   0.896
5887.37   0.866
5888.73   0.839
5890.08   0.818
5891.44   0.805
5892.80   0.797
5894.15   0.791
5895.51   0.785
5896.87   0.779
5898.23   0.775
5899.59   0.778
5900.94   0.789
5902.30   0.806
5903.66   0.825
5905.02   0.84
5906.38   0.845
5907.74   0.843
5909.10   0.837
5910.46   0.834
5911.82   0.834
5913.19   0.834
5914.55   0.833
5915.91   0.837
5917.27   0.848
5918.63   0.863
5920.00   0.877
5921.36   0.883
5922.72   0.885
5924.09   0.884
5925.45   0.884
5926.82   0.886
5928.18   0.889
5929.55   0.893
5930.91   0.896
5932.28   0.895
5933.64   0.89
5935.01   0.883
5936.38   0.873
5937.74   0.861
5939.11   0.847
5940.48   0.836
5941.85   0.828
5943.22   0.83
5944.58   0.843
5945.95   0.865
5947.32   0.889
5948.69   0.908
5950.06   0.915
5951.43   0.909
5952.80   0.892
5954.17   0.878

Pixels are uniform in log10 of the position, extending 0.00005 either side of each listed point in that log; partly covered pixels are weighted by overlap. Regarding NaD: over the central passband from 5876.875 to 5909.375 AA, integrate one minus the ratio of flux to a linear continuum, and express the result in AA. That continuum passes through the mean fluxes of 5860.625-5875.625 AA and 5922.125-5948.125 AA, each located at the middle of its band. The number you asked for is 1.6 AA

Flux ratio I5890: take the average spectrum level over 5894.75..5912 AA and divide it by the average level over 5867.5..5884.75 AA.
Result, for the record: 0.86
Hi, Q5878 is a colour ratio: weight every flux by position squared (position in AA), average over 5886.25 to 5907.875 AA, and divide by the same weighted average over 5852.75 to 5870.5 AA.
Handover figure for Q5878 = 0.9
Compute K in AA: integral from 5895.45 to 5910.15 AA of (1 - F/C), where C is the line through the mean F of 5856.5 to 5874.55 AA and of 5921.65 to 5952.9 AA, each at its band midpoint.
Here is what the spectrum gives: 1.3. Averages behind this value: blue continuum 0.902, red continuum 0.877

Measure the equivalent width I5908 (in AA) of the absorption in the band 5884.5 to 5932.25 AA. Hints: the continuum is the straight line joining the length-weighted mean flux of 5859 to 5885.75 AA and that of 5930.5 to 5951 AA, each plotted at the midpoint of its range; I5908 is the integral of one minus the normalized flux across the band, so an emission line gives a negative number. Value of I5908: 2.70 AA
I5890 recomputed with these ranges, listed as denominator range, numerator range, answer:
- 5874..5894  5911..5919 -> 0.94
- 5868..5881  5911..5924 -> 0.91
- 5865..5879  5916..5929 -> 0.94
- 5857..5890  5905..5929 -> 0.94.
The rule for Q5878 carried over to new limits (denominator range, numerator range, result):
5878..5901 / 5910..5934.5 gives 1.03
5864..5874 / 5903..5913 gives 0.93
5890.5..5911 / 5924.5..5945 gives 1.09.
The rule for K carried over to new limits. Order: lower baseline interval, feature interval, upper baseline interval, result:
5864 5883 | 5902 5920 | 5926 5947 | 1.1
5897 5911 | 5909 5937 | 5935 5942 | -1.1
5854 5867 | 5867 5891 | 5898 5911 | -1.6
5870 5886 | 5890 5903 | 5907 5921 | 1.5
